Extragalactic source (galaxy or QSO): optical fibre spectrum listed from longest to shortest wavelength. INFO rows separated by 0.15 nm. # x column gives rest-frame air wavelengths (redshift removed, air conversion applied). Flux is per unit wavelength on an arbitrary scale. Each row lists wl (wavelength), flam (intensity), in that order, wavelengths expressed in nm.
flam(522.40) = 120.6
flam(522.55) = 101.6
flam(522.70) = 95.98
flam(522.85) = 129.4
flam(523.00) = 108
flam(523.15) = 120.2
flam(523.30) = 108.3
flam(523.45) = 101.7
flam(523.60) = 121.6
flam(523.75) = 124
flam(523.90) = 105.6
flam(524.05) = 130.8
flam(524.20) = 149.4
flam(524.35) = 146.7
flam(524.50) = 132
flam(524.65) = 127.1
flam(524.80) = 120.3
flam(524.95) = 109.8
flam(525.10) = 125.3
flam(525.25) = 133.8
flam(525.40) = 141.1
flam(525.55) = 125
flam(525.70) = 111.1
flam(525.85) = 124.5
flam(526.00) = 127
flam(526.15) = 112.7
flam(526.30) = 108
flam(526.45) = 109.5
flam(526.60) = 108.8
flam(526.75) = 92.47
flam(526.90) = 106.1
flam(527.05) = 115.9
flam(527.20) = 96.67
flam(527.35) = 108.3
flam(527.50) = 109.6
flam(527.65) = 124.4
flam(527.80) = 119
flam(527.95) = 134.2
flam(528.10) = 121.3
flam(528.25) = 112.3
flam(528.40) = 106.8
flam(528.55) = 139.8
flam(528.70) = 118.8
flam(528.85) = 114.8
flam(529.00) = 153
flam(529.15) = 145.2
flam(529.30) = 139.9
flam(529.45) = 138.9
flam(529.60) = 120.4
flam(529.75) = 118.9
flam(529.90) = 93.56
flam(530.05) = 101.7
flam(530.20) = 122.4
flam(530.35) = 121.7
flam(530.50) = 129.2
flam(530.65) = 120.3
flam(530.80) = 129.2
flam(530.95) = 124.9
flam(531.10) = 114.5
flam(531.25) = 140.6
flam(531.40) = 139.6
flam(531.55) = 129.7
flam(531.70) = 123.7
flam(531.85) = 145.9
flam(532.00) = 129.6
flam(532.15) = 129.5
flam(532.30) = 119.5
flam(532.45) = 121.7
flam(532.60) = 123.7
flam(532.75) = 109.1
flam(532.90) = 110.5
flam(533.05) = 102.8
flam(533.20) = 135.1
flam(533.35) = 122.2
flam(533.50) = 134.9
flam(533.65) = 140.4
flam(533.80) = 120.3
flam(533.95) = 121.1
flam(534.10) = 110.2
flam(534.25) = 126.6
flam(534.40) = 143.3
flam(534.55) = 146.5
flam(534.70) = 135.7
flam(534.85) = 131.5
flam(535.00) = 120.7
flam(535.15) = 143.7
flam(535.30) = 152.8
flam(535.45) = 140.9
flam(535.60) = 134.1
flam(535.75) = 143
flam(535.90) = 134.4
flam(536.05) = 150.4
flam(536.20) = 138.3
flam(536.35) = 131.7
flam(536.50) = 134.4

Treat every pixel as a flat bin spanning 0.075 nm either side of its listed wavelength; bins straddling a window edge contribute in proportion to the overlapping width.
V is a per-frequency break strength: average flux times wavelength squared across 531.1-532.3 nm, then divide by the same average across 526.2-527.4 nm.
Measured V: 1.27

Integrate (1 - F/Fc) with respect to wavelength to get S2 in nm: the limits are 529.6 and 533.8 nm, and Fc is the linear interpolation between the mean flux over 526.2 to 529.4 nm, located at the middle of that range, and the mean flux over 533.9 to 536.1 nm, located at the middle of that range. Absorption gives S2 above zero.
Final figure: 0.14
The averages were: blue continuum 118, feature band 123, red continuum 136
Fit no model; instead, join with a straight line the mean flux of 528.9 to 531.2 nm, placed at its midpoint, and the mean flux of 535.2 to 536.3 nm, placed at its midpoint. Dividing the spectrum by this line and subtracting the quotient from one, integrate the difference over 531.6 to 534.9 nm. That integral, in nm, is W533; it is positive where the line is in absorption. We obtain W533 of 0.19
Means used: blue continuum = 125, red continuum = 142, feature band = 127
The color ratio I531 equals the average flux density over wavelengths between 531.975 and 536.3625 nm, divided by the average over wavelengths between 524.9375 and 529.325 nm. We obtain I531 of 1.1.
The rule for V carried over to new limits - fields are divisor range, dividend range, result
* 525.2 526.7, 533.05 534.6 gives 1.11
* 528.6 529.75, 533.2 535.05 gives 1.00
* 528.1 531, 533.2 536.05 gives 1.10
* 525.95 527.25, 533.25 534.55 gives 1.22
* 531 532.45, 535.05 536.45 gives 1.10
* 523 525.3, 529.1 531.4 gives 1.03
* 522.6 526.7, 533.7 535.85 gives 1.15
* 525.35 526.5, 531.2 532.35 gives 1.13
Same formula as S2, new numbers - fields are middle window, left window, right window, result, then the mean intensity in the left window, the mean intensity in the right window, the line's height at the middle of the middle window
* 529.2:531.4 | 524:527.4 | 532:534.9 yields 0.00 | 120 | 126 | 123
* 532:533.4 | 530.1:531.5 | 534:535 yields 0.10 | 127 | 131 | 129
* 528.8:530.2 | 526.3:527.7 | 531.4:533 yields -0.11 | 108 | 125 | 116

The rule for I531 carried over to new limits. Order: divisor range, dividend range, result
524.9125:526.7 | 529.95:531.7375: 1.04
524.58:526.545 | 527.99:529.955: 1.04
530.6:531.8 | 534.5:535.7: 1.08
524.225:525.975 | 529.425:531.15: 0.93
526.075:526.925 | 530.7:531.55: 1.22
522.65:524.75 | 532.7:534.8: 1.03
